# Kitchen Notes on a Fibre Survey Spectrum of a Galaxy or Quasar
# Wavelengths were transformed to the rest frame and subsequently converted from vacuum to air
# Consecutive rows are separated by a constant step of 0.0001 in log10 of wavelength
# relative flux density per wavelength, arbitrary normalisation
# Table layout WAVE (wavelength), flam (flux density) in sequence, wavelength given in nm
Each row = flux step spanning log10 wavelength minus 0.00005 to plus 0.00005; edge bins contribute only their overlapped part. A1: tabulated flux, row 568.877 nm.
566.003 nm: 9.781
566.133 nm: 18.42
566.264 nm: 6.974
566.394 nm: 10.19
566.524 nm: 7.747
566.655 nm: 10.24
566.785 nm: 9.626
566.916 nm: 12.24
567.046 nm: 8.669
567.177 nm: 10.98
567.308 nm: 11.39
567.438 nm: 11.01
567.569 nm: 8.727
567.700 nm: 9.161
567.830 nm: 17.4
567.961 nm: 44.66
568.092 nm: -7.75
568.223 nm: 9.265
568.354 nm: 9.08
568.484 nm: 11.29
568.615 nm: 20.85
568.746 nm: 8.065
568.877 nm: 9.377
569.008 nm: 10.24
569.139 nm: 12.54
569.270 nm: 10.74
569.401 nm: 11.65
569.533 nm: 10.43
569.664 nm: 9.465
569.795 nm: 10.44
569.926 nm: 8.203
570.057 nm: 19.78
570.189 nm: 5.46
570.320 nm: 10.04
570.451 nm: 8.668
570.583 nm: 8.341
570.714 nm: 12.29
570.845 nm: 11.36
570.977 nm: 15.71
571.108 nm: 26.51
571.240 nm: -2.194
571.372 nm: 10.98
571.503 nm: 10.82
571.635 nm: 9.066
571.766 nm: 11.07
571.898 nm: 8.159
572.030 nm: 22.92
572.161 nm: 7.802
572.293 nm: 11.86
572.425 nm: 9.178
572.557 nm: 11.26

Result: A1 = 9.377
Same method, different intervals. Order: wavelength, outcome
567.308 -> 11.39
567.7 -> 9.161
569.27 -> 10.74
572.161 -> 7.802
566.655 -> 10.24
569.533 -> 10.43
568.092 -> -7.75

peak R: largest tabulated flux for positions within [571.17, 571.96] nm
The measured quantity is 11.07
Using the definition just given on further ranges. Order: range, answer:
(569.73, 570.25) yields 19.78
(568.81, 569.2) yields 12.54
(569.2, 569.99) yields 11.65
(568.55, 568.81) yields 20.85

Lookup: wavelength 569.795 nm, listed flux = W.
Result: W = 10.44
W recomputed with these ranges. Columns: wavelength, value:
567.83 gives 17.4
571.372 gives 10.98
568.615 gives 20.85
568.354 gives 9.08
